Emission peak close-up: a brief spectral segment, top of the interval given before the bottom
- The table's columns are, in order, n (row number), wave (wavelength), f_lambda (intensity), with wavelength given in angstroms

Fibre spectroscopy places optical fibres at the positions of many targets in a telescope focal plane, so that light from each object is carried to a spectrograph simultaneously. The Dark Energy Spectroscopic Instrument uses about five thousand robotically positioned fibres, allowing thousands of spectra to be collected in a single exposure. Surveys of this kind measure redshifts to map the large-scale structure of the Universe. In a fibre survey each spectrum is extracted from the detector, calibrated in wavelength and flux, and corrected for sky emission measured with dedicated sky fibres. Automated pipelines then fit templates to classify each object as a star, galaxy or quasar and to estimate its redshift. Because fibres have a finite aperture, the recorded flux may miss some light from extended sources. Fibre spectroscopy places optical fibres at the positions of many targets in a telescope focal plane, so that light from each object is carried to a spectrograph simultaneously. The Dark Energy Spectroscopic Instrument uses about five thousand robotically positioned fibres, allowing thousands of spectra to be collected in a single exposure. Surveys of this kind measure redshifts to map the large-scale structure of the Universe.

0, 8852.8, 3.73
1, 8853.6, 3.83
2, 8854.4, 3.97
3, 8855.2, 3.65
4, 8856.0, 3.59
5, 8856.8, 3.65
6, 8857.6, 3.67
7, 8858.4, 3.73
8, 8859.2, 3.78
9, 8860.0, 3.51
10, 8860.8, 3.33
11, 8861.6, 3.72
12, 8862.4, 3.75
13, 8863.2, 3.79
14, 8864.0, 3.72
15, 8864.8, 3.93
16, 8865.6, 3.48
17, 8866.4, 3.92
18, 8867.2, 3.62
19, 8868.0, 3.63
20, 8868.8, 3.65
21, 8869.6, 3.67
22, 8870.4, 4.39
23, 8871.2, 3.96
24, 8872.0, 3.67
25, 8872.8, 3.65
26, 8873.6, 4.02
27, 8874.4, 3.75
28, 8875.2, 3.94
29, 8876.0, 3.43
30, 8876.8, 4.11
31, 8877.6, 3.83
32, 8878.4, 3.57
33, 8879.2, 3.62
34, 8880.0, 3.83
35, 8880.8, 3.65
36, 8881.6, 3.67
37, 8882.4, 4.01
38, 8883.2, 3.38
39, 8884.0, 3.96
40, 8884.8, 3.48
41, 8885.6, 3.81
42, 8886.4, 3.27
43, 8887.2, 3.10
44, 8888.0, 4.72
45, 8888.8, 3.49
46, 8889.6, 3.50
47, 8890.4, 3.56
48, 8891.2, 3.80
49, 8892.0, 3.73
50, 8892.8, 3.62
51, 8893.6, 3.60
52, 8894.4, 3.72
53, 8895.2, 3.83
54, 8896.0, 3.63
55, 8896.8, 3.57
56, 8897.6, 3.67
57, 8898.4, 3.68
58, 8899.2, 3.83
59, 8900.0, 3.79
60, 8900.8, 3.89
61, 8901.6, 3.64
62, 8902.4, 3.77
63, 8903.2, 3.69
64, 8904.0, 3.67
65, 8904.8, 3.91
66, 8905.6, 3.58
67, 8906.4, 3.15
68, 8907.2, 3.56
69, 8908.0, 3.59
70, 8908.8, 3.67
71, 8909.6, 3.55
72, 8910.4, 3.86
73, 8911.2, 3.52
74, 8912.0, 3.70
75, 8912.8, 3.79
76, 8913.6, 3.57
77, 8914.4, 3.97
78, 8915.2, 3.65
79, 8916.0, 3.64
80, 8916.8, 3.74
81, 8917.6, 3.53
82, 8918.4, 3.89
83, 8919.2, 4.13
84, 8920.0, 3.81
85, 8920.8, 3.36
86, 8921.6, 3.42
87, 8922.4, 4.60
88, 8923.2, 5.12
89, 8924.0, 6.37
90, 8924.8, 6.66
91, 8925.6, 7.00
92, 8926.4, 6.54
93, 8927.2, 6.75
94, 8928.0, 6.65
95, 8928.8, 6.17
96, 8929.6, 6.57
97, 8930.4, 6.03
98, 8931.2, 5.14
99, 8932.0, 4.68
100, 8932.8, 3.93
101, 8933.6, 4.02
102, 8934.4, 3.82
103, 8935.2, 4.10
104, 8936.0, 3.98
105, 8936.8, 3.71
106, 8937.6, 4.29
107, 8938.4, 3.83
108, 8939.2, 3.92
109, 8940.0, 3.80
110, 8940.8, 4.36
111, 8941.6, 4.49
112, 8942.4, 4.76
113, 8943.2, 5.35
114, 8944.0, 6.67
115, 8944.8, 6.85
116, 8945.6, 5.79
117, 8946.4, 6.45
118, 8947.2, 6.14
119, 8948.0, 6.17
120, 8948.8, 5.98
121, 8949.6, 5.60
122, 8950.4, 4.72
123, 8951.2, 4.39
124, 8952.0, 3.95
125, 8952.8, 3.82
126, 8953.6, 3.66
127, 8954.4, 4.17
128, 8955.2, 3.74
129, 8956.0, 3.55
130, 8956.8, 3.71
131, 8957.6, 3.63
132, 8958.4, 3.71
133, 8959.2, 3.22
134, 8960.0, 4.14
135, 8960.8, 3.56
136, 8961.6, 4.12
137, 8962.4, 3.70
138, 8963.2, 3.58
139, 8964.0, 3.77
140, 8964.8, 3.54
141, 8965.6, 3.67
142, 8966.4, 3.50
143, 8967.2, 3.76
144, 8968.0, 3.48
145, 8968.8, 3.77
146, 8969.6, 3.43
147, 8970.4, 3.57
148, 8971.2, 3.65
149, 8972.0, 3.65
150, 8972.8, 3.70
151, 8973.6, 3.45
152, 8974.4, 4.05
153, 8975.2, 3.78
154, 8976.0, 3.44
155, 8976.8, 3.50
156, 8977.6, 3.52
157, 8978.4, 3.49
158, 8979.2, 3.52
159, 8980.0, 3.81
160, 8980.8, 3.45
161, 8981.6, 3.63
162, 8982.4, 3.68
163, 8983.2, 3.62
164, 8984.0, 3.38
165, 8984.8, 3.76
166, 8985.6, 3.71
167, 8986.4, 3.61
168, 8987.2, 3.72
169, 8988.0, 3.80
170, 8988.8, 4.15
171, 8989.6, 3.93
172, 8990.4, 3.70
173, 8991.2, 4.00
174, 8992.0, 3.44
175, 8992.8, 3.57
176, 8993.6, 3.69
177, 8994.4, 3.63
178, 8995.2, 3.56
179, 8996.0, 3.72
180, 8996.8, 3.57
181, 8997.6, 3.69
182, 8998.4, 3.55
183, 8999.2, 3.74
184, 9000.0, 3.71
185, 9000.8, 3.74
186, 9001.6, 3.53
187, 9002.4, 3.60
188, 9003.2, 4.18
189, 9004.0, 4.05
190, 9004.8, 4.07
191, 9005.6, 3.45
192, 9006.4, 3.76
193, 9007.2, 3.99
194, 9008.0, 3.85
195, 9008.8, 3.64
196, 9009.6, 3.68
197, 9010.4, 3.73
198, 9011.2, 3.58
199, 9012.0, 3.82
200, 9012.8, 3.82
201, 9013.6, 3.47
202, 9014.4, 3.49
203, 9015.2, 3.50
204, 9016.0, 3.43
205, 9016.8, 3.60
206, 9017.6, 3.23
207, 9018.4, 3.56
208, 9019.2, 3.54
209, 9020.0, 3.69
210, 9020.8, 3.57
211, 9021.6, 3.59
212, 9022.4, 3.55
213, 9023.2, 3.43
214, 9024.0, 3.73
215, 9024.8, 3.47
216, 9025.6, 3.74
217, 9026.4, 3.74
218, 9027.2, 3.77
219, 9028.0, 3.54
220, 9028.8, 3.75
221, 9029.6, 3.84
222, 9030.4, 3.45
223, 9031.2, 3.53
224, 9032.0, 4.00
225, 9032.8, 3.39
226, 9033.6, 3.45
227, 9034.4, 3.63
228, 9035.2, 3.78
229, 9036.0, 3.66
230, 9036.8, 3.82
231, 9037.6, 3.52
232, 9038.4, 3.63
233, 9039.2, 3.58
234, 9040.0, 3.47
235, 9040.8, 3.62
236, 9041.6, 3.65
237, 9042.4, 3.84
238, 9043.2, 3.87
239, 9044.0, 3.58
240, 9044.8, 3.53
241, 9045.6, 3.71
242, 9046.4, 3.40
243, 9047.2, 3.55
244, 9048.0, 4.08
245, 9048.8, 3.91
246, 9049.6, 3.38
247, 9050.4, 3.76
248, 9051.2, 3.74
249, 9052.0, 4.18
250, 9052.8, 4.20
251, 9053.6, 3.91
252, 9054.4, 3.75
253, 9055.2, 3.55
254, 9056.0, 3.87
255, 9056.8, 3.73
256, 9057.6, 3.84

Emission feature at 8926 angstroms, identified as [S II] 6716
